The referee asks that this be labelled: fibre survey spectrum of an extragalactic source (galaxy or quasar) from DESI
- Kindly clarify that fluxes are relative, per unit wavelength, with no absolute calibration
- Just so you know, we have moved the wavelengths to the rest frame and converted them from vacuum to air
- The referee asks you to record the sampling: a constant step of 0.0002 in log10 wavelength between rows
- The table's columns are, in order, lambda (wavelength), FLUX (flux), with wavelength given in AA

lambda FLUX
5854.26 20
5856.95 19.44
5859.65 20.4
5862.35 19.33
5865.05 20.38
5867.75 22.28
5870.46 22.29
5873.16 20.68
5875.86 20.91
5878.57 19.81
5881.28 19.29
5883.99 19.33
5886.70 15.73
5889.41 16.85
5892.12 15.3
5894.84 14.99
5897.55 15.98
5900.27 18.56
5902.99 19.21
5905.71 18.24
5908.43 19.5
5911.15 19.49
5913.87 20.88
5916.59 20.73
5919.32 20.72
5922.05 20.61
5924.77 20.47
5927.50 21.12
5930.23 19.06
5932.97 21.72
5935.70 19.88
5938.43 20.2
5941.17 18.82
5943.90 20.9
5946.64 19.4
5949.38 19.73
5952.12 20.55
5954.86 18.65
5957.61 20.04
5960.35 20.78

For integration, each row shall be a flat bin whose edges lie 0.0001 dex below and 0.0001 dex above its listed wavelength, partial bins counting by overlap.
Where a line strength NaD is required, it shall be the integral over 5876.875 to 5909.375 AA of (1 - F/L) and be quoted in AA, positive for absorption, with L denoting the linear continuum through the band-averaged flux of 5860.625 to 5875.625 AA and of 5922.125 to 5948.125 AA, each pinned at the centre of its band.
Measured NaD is 4.6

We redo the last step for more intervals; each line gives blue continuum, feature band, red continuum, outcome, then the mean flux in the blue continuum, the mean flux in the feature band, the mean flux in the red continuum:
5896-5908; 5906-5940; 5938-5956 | -2.6 AA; 18.1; 20.3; 19.7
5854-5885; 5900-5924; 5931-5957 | 0.3 AA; 20.4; 19.8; 20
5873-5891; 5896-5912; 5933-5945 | 0.7 AA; 18.8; 18.4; 20.1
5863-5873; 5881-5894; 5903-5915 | 2.2 AA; 21.4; 17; 19.5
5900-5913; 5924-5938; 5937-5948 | -0.6 AA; 19.1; 20.4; 19.8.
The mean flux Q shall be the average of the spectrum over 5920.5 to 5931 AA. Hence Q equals 20.4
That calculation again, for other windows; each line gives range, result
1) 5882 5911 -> 17.5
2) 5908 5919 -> 20.3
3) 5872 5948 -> 19.2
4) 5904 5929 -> 20.2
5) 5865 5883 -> 20.8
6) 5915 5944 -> 20.4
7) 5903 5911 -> 19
